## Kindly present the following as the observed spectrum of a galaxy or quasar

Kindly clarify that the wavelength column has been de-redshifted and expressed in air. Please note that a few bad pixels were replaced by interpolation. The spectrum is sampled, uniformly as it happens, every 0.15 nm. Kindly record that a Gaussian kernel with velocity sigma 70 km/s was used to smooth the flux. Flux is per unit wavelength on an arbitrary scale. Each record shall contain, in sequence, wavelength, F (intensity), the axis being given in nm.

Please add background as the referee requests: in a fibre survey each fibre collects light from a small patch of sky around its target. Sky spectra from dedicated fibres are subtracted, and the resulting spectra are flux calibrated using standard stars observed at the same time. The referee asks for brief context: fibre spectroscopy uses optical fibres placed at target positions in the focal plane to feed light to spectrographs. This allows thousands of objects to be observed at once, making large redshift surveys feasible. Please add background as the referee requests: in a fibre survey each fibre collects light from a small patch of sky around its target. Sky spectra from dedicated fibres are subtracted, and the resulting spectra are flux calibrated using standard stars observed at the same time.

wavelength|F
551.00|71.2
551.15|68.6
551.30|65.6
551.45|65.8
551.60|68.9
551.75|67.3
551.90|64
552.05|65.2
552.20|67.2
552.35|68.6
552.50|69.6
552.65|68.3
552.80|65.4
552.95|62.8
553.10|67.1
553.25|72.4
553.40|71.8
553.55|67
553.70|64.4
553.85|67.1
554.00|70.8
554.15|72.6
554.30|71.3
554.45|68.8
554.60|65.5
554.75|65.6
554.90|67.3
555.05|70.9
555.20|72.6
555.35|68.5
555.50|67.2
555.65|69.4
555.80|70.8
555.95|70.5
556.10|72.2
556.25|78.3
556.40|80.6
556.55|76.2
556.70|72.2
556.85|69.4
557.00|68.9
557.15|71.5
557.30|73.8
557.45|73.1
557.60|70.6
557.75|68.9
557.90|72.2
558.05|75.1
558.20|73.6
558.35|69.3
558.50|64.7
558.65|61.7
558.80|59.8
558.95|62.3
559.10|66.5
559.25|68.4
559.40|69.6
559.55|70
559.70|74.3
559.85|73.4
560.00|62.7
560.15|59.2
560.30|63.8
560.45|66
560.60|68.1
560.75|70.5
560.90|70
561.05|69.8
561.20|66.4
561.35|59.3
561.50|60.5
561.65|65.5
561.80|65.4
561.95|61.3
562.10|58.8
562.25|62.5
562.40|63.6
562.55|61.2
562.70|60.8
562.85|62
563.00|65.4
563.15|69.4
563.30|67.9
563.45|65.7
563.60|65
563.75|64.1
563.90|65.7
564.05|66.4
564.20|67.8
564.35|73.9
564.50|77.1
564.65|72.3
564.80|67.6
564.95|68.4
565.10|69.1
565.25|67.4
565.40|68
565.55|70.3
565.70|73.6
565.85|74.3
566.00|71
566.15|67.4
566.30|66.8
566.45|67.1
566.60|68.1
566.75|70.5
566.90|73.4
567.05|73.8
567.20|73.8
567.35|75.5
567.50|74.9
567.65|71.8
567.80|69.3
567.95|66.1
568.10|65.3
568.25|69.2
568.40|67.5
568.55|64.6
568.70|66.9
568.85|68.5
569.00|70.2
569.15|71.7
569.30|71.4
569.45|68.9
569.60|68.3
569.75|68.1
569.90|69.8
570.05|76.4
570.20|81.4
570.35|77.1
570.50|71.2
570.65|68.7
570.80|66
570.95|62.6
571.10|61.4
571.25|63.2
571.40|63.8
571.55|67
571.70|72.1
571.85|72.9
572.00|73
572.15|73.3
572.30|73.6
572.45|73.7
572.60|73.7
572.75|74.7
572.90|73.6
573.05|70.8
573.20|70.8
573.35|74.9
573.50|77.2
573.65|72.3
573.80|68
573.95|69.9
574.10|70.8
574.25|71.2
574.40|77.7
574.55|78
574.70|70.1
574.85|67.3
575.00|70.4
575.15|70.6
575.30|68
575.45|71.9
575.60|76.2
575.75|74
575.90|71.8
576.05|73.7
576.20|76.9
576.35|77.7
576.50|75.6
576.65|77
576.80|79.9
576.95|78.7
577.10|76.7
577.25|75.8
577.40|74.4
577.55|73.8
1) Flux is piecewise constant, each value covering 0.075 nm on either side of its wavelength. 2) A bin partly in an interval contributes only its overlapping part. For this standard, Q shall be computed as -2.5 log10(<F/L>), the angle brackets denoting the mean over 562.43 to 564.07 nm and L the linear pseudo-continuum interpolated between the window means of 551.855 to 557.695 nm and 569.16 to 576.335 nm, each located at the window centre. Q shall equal 0.09 mag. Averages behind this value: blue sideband 69.8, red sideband 71.5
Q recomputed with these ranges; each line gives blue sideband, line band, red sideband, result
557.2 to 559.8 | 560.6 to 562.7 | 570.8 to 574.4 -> 0.09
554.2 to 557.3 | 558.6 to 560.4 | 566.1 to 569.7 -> 0.07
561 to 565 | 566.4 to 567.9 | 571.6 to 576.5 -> -0.05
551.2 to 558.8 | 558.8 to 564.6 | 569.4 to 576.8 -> 0.07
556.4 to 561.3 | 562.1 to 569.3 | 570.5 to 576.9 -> 0.03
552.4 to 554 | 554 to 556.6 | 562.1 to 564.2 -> -0.06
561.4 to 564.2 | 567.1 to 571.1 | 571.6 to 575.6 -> -0.02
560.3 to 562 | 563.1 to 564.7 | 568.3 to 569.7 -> -0.03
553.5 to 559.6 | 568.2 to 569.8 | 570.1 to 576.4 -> 0.04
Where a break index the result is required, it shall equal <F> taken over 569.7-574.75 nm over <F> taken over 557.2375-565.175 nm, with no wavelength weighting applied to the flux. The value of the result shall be 1.1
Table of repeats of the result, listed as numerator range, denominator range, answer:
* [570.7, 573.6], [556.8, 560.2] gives 1.03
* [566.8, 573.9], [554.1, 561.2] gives 1.02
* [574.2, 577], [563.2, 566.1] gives 1.07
